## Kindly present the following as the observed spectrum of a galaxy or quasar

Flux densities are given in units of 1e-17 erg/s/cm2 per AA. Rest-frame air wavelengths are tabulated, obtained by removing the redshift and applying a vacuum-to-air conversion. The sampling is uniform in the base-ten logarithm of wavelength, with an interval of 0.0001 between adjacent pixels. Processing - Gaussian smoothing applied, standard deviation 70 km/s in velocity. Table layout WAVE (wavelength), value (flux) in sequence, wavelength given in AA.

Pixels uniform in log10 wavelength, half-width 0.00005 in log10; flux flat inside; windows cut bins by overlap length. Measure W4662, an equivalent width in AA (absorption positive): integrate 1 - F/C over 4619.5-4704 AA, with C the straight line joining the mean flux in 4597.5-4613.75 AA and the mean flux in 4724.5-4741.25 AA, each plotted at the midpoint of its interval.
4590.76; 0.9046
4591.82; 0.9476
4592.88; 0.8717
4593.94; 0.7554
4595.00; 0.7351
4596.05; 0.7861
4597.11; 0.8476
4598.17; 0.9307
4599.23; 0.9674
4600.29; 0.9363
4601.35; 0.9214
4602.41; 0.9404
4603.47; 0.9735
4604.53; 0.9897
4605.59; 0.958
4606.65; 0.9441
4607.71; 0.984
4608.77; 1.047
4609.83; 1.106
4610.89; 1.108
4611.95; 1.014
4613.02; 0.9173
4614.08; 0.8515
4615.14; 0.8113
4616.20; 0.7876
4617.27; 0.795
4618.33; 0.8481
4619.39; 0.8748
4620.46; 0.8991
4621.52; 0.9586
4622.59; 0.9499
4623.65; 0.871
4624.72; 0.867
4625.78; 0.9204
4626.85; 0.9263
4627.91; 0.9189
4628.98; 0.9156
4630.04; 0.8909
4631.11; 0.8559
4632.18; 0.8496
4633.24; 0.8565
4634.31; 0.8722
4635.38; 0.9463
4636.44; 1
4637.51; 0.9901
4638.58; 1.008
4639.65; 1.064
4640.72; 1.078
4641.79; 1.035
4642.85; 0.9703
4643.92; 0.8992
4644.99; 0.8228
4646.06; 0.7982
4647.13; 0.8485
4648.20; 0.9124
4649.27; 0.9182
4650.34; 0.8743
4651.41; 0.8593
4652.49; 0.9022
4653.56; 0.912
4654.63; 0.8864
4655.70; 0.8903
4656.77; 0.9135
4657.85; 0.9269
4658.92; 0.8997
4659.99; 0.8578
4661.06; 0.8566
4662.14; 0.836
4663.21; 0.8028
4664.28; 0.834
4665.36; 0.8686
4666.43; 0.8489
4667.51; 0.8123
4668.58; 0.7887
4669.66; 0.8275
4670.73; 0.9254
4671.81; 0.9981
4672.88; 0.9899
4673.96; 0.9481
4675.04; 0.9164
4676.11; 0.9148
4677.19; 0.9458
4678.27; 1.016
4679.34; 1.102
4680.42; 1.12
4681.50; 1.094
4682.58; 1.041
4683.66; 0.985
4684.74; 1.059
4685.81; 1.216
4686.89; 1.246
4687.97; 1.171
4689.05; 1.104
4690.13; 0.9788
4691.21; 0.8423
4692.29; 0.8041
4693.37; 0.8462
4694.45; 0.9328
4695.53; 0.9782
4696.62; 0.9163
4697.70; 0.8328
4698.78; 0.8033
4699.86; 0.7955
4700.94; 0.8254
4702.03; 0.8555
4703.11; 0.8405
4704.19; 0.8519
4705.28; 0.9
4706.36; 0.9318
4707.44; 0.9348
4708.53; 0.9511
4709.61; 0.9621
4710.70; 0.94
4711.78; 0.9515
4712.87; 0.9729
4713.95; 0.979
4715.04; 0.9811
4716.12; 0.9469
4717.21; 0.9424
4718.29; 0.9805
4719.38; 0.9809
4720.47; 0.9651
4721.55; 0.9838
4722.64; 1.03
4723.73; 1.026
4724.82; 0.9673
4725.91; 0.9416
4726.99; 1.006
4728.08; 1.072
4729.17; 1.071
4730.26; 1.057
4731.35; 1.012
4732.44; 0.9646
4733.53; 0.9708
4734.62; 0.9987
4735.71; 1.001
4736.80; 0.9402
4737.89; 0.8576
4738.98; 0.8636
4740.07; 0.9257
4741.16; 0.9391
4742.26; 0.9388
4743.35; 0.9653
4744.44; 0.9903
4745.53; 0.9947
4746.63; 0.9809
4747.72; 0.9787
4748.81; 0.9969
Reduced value 4.5 AA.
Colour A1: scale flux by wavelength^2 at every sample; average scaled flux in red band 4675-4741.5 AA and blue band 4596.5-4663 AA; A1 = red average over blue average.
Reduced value 1.09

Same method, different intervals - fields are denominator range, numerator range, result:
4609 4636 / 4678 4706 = 1.10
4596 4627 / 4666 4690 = 1.12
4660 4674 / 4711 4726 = 1.15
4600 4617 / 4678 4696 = 1.12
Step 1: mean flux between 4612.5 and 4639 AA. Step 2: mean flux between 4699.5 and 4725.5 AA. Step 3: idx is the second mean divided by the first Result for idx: 1.0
